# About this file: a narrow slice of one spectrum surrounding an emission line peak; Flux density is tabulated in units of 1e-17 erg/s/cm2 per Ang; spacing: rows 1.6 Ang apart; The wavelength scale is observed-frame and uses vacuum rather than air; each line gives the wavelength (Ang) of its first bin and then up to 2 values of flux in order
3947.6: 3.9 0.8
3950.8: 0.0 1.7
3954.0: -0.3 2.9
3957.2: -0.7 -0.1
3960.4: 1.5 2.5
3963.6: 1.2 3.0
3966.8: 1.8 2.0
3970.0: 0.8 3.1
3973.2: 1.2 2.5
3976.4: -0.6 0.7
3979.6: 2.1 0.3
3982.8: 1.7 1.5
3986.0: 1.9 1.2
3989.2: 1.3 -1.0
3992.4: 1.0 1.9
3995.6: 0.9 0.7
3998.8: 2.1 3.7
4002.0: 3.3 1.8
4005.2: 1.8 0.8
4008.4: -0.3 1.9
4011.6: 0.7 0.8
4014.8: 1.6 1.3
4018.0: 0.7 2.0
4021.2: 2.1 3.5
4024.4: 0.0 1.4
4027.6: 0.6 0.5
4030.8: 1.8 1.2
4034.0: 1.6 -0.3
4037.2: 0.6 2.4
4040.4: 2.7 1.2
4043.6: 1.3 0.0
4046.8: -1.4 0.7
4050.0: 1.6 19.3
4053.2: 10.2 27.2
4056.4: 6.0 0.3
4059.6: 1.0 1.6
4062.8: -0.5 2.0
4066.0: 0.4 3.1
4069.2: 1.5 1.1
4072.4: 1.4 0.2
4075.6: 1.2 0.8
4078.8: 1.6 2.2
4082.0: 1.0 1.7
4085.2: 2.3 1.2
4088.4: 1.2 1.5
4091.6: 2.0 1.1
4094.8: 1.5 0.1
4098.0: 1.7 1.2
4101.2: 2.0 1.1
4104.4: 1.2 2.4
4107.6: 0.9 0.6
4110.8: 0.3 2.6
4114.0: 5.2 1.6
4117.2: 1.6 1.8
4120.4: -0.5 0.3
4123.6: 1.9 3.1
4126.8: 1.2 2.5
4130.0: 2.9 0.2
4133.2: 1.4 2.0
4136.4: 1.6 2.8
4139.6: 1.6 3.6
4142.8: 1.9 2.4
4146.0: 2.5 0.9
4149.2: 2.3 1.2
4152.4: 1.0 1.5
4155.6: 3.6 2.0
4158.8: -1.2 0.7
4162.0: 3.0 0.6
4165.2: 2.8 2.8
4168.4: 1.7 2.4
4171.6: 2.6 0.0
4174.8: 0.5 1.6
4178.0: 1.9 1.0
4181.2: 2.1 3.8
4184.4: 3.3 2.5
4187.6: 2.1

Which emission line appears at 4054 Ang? [O II] 3727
